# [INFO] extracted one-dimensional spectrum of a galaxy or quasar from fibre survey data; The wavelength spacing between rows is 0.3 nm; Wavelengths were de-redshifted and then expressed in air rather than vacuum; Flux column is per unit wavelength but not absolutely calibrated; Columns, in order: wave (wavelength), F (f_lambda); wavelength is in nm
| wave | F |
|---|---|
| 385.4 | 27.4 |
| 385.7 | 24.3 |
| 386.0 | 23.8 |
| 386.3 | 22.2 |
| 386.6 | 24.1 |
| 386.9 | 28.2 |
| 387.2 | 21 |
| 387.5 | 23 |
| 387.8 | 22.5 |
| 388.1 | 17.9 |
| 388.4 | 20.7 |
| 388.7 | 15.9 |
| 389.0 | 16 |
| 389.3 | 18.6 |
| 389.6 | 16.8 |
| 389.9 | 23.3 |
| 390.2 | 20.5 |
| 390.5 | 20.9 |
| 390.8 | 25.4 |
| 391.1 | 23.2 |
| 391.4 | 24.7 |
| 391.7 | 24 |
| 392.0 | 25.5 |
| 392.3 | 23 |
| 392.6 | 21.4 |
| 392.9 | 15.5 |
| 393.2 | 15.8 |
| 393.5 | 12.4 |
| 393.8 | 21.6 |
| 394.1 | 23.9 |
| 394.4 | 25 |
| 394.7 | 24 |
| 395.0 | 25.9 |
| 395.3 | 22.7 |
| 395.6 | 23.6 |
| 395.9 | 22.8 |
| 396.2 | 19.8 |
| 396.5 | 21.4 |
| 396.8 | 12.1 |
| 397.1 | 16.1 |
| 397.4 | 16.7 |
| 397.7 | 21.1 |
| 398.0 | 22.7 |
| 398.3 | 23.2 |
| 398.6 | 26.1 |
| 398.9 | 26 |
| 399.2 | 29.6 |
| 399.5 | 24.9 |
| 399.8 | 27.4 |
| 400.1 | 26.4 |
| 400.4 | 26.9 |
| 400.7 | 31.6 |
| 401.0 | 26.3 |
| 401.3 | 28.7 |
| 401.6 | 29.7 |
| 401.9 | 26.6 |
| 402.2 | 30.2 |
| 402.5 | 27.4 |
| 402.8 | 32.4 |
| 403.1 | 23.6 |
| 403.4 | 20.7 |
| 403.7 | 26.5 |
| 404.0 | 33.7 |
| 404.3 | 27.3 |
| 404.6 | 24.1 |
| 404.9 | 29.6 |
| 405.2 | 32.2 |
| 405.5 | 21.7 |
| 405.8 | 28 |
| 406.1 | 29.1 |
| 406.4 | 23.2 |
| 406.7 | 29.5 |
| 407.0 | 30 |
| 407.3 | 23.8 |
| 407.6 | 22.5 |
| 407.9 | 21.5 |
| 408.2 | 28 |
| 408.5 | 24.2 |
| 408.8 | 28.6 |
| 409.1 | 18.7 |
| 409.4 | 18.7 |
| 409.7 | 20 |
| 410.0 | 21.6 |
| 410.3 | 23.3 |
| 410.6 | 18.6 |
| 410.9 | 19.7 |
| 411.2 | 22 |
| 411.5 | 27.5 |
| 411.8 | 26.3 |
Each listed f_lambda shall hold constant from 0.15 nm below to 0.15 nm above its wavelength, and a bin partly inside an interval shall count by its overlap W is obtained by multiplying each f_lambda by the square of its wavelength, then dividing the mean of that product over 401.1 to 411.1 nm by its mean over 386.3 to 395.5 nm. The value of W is 1.3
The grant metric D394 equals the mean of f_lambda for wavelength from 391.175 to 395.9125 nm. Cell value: 22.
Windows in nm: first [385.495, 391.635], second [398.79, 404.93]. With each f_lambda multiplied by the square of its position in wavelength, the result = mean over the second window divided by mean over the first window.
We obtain 1.36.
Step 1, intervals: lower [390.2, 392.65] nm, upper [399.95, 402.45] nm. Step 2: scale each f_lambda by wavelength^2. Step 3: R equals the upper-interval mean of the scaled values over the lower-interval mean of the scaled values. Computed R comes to 1.27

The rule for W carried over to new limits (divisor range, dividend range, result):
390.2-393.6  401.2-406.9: 1.39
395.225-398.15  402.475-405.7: 1.42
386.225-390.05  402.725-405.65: 1.41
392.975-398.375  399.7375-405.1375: 1.40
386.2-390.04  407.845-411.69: 1.21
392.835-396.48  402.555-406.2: 1.35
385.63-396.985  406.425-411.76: 1.20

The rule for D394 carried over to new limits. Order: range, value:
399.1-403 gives 28.2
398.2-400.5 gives 26.4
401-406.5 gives 27.5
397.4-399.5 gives 24.2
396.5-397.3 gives 15.6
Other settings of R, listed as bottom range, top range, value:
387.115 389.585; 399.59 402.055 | 1.54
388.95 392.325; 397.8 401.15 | 1.26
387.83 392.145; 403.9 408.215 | 1.38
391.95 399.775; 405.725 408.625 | 1.26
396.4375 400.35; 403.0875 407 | 1.23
